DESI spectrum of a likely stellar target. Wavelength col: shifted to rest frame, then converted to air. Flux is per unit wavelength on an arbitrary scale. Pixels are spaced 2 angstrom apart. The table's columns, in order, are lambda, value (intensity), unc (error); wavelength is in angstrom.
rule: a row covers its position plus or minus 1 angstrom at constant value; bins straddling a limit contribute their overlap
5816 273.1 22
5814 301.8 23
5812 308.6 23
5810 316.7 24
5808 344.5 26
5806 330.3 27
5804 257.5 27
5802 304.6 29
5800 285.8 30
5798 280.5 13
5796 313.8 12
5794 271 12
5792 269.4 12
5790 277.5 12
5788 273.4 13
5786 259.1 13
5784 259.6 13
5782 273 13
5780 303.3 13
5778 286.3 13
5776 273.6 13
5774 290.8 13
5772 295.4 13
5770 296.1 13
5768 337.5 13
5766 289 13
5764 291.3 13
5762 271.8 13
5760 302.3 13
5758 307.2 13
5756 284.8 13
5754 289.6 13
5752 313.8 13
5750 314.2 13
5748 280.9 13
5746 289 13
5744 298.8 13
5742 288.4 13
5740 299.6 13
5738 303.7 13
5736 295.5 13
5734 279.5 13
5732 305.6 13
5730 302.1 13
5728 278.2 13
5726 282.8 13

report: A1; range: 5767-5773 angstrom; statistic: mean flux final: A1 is 310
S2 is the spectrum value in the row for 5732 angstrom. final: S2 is 305.6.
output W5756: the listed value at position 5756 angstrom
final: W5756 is 284.8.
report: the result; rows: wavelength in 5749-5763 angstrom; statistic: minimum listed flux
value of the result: 271.8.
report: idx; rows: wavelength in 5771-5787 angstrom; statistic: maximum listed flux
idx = 303.3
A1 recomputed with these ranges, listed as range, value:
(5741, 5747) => 292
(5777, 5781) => 295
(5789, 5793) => 273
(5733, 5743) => 293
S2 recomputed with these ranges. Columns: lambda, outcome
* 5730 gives 302.1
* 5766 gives 289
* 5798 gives 280.5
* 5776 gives 273.6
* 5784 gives 259.6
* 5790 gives 277.5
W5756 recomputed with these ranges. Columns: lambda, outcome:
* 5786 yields 259.1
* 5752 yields 313.8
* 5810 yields 316.7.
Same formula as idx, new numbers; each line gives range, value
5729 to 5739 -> 305.6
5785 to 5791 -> 277.5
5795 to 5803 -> 313.8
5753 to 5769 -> 337.5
